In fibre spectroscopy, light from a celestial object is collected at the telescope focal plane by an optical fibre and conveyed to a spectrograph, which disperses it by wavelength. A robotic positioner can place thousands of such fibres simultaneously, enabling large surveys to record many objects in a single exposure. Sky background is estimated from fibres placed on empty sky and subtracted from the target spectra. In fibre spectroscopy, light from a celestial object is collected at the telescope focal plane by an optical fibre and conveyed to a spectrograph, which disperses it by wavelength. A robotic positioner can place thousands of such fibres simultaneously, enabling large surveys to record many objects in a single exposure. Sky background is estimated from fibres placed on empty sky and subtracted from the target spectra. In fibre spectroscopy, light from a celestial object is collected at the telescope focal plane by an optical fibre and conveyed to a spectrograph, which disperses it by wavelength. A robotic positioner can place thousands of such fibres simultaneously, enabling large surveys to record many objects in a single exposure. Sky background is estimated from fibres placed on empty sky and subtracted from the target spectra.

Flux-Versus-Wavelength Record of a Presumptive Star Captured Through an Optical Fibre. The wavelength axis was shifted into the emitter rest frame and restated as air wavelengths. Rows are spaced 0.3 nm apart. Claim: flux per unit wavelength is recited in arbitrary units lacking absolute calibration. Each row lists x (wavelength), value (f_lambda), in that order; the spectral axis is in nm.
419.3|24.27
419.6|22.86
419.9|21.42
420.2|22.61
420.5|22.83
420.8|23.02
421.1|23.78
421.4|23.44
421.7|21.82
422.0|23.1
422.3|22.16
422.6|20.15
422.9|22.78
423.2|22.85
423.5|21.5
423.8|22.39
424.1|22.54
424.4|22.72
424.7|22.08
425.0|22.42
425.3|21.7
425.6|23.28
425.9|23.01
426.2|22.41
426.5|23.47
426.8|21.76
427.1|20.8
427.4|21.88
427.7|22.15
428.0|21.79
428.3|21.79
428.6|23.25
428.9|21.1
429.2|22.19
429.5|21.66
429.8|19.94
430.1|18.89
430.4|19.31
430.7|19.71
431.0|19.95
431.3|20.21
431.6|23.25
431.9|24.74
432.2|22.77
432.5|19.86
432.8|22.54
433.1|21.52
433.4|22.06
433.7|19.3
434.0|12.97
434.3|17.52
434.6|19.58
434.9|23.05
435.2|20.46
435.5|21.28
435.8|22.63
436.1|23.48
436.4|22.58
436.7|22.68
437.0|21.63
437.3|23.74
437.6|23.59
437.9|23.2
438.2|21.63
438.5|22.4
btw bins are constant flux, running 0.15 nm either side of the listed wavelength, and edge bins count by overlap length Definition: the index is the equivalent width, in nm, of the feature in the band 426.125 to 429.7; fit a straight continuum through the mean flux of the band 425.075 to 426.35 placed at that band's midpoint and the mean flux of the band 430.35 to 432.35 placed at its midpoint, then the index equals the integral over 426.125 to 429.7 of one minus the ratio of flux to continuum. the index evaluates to 0.03 nm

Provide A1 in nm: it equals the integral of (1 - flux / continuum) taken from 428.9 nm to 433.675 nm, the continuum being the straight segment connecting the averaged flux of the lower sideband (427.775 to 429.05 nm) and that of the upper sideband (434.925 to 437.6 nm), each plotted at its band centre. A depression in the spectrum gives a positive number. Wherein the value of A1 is 0.21 nm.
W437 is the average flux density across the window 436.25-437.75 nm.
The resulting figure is 22.8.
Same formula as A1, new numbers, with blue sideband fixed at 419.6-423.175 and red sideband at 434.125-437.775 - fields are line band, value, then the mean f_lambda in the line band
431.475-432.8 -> -0.04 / 22.6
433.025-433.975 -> 0.09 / 19.9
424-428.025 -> 0.00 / 22.3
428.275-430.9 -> 0.15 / 20.8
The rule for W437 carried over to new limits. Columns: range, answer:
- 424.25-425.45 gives 22.2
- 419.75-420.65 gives 22.3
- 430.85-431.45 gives 20.1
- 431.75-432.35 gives 23.8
